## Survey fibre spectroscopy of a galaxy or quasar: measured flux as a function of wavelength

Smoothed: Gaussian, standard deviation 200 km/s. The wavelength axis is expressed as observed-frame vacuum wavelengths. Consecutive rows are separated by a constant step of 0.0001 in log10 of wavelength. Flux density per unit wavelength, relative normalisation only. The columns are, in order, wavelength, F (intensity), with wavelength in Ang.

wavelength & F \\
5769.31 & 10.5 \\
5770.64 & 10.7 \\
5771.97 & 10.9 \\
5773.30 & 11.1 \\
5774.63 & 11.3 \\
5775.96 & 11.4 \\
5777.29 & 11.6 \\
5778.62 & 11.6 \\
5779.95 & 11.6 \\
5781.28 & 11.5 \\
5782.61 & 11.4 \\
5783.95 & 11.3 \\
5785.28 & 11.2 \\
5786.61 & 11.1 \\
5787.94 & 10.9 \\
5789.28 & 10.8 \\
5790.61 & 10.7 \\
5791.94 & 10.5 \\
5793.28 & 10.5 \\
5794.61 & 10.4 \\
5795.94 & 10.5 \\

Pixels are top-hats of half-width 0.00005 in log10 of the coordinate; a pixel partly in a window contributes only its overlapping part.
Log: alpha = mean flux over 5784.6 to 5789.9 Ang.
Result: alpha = 11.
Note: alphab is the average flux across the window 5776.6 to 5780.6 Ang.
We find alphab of 11.6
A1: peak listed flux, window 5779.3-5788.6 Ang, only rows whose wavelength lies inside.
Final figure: 11.6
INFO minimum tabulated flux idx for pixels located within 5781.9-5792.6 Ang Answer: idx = 10.5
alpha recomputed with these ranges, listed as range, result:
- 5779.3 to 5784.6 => 11.4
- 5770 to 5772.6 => 10.8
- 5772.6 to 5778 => 11.3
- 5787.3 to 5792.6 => 10.7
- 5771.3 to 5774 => 11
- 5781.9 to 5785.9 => 11.3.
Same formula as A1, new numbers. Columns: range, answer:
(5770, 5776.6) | 11.4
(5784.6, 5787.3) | 11.2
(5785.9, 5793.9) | 11.1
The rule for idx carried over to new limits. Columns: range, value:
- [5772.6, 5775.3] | 11.1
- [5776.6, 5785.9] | 11.2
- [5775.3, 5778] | 11.4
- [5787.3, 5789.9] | 10.8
